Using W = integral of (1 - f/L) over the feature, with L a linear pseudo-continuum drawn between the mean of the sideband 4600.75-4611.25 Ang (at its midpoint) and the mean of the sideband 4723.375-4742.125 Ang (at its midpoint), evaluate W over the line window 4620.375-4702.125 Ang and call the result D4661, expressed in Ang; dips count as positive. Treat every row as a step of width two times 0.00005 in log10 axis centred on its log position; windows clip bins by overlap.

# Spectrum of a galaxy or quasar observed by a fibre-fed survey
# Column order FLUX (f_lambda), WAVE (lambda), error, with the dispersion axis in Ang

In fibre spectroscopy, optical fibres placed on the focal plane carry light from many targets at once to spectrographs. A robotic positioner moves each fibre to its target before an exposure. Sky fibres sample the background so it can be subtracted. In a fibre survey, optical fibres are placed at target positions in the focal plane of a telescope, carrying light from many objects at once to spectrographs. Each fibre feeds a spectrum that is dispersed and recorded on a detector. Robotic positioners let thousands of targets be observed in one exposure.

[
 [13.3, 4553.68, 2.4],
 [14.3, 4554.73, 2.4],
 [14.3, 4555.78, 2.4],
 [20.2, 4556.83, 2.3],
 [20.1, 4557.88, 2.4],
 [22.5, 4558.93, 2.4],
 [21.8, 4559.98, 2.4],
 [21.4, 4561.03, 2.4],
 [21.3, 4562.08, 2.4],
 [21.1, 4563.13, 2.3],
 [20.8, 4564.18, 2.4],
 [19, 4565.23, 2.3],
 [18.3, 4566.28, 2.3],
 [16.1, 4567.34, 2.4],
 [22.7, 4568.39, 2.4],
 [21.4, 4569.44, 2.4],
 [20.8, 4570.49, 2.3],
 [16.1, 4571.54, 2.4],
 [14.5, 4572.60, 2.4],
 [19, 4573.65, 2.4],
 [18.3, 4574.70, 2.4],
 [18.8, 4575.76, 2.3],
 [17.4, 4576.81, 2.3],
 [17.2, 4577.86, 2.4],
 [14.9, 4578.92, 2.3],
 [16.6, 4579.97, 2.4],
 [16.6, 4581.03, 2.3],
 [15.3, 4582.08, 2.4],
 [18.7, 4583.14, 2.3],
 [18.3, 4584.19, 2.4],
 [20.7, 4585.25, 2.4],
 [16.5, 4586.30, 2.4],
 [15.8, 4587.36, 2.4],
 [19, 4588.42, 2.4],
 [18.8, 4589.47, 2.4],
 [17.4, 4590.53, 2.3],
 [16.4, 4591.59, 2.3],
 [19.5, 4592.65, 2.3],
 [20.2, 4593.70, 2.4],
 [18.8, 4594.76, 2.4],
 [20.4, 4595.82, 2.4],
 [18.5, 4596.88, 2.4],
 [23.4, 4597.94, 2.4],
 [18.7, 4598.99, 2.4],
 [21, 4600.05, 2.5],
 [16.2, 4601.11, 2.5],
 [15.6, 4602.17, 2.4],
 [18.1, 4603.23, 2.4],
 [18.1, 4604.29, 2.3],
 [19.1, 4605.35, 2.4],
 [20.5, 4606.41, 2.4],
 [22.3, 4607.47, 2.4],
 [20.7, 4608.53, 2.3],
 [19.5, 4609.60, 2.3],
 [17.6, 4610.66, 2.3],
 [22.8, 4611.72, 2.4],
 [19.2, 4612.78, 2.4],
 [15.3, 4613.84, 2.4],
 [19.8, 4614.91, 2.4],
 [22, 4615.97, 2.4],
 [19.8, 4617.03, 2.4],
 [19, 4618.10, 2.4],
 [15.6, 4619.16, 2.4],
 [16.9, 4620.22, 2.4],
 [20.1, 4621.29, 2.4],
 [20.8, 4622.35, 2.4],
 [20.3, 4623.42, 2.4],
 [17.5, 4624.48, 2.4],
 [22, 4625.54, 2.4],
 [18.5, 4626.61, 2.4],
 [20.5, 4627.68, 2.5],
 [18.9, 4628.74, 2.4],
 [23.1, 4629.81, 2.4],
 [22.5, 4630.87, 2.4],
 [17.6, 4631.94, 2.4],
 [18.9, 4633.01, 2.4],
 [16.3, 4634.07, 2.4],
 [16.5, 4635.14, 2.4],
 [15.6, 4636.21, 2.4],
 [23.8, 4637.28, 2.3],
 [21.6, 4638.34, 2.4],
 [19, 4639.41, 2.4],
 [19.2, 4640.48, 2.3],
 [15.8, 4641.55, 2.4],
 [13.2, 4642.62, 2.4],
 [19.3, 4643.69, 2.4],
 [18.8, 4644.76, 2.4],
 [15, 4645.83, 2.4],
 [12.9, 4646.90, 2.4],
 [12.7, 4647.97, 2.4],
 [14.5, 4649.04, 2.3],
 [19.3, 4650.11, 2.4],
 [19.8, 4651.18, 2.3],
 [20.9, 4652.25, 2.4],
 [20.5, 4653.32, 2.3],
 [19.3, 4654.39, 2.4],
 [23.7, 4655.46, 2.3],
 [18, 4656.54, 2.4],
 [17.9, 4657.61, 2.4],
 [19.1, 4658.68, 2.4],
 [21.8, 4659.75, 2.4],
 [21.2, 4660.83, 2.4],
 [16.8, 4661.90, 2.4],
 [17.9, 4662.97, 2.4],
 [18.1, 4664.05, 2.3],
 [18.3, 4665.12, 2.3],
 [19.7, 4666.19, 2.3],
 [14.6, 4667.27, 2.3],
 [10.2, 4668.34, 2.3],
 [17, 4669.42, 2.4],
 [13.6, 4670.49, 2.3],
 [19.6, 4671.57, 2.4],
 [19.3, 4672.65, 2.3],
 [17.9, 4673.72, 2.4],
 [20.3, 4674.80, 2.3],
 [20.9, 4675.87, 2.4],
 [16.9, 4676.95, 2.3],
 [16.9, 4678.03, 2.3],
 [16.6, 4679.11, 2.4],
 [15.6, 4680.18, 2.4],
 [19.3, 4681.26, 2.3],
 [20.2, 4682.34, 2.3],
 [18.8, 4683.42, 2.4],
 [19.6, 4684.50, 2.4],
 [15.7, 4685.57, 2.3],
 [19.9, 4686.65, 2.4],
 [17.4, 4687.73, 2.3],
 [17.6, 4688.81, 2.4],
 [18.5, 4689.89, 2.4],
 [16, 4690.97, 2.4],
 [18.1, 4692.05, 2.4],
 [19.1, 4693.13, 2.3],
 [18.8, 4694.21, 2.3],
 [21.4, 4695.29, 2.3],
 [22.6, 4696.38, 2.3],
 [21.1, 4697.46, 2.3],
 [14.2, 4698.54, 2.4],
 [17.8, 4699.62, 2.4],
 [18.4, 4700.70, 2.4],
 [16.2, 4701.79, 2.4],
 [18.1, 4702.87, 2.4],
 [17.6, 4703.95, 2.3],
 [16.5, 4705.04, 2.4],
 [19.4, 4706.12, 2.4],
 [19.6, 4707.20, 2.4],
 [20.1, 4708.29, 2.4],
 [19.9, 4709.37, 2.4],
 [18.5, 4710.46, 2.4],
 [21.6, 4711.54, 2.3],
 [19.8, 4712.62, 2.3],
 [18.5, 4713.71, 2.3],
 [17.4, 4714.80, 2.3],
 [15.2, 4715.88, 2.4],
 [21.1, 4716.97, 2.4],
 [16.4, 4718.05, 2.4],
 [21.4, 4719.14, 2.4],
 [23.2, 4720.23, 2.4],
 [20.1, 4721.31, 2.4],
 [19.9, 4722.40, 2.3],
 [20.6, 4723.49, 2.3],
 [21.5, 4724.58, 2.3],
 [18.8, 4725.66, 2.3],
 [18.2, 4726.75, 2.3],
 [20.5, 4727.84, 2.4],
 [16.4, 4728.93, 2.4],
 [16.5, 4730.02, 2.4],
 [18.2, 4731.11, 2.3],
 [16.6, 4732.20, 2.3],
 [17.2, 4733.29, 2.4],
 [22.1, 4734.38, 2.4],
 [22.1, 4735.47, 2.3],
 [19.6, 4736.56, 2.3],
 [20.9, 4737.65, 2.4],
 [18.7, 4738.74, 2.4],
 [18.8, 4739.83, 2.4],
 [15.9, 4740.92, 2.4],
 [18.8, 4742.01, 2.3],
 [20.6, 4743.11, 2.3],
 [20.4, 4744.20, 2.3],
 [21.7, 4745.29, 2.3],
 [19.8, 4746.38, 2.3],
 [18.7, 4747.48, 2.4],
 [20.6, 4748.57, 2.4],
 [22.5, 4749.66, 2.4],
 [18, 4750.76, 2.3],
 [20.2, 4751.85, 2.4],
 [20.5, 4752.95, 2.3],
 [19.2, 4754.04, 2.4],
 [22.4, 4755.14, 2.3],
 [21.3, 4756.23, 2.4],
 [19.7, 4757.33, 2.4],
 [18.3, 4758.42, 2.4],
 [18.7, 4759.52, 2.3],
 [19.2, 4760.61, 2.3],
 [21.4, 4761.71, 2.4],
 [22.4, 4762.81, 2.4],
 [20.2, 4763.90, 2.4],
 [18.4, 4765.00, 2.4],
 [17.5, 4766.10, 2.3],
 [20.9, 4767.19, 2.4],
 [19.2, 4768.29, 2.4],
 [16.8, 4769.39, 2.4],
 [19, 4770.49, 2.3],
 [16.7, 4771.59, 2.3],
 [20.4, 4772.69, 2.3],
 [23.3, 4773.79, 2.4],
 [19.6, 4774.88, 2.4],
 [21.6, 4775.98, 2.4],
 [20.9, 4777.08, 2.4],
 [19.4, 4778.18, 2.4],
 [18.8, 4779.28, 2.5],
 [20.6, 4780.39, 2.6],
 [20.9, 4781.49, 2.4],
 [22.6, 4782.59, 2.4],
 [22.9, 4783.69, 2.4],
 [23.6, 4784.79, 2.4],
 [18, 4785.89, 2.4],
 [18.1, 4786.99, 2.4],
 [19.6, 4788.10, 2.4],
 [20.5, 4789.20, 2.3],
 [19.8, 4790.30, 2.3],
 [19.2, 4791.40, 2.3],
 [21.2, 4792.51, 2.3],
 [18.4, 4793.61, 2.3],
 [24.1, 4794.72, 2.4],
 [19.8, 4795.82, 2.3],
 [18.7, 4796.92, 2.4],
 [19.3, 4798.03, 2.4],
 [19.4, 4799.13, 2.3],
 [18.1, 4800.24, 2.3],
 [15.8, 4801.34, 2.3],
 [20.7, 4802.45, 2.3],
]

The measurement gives 2.1 Ang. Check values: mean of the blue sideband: 18.8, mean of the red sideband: 18.9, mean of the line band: 18.4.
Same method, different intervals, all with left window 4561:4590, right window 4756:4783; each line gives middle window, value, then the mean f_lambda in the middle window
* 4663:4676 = 1.2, 17.4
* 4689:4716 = 1.0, 18.6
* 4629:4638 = -0.2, 19.3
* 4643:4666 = 0.8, 18.4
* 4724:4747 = 0.5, 19.2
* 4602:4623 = -0.6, 19.2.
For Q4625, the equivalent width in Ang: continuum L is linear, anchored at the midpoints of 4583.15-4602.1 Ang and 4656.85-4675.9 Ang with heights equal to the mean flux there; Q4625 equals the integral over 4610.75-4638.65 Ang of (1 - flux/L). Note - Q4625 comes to -1.5 Ang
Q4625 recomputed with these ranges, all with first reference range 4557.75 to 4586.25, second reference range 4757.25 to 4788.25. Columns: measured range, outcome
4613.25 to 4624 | 0.1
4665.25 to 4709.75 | 3.2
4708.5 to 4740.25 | 0.6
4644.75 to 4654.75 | 1.0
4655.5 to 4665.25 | 0.1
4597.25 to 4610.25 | -0.3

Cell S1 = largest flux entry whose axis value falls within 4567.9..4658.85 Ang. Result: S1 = 23.8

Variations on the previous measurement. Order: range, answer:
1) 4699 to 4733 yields 23.2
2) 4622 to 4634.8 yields 23.1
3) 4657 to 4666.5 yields 21.8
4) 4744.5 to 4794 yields 23.6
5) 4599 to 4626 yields 22.8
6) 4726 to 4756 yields 22.5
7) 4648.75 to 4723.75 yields 23.7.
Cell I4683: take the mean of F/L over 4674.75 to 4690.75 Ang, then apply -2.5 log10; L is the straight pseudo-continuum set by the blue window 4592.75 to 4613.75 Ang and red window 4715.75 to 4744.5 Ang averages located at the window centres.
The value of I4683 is 0.07 mag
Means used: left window 19.4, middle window 18.2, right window 19.3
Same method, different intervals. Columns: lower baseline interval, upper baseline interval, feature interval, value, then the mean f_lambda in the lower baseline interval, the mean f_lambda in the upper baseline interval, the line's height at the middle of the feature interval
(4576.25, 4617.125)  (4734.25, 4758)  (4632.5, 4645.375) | 0.05 mag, 18.6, 20.1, 19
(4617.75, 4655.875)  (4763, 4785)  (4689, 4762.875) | 0.02 mag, 18.6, 20.2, 19.6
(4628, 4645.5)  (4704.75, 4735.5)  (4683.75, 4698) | 0.01 mag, 18.7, 19.2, 19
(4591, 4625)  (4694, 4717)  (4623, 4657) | 0.02 mag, 19.2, 18.8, 19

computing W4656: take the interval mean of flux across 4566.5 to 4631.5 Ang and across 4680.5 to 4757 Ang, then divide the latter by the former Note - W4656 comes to 1.0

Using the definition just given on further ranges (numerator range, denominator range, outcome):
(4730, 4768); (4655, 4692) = 1.09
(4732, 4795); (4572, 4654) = 1.08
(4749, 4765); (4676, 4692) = 1.13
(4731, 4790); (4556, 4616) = 1.05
